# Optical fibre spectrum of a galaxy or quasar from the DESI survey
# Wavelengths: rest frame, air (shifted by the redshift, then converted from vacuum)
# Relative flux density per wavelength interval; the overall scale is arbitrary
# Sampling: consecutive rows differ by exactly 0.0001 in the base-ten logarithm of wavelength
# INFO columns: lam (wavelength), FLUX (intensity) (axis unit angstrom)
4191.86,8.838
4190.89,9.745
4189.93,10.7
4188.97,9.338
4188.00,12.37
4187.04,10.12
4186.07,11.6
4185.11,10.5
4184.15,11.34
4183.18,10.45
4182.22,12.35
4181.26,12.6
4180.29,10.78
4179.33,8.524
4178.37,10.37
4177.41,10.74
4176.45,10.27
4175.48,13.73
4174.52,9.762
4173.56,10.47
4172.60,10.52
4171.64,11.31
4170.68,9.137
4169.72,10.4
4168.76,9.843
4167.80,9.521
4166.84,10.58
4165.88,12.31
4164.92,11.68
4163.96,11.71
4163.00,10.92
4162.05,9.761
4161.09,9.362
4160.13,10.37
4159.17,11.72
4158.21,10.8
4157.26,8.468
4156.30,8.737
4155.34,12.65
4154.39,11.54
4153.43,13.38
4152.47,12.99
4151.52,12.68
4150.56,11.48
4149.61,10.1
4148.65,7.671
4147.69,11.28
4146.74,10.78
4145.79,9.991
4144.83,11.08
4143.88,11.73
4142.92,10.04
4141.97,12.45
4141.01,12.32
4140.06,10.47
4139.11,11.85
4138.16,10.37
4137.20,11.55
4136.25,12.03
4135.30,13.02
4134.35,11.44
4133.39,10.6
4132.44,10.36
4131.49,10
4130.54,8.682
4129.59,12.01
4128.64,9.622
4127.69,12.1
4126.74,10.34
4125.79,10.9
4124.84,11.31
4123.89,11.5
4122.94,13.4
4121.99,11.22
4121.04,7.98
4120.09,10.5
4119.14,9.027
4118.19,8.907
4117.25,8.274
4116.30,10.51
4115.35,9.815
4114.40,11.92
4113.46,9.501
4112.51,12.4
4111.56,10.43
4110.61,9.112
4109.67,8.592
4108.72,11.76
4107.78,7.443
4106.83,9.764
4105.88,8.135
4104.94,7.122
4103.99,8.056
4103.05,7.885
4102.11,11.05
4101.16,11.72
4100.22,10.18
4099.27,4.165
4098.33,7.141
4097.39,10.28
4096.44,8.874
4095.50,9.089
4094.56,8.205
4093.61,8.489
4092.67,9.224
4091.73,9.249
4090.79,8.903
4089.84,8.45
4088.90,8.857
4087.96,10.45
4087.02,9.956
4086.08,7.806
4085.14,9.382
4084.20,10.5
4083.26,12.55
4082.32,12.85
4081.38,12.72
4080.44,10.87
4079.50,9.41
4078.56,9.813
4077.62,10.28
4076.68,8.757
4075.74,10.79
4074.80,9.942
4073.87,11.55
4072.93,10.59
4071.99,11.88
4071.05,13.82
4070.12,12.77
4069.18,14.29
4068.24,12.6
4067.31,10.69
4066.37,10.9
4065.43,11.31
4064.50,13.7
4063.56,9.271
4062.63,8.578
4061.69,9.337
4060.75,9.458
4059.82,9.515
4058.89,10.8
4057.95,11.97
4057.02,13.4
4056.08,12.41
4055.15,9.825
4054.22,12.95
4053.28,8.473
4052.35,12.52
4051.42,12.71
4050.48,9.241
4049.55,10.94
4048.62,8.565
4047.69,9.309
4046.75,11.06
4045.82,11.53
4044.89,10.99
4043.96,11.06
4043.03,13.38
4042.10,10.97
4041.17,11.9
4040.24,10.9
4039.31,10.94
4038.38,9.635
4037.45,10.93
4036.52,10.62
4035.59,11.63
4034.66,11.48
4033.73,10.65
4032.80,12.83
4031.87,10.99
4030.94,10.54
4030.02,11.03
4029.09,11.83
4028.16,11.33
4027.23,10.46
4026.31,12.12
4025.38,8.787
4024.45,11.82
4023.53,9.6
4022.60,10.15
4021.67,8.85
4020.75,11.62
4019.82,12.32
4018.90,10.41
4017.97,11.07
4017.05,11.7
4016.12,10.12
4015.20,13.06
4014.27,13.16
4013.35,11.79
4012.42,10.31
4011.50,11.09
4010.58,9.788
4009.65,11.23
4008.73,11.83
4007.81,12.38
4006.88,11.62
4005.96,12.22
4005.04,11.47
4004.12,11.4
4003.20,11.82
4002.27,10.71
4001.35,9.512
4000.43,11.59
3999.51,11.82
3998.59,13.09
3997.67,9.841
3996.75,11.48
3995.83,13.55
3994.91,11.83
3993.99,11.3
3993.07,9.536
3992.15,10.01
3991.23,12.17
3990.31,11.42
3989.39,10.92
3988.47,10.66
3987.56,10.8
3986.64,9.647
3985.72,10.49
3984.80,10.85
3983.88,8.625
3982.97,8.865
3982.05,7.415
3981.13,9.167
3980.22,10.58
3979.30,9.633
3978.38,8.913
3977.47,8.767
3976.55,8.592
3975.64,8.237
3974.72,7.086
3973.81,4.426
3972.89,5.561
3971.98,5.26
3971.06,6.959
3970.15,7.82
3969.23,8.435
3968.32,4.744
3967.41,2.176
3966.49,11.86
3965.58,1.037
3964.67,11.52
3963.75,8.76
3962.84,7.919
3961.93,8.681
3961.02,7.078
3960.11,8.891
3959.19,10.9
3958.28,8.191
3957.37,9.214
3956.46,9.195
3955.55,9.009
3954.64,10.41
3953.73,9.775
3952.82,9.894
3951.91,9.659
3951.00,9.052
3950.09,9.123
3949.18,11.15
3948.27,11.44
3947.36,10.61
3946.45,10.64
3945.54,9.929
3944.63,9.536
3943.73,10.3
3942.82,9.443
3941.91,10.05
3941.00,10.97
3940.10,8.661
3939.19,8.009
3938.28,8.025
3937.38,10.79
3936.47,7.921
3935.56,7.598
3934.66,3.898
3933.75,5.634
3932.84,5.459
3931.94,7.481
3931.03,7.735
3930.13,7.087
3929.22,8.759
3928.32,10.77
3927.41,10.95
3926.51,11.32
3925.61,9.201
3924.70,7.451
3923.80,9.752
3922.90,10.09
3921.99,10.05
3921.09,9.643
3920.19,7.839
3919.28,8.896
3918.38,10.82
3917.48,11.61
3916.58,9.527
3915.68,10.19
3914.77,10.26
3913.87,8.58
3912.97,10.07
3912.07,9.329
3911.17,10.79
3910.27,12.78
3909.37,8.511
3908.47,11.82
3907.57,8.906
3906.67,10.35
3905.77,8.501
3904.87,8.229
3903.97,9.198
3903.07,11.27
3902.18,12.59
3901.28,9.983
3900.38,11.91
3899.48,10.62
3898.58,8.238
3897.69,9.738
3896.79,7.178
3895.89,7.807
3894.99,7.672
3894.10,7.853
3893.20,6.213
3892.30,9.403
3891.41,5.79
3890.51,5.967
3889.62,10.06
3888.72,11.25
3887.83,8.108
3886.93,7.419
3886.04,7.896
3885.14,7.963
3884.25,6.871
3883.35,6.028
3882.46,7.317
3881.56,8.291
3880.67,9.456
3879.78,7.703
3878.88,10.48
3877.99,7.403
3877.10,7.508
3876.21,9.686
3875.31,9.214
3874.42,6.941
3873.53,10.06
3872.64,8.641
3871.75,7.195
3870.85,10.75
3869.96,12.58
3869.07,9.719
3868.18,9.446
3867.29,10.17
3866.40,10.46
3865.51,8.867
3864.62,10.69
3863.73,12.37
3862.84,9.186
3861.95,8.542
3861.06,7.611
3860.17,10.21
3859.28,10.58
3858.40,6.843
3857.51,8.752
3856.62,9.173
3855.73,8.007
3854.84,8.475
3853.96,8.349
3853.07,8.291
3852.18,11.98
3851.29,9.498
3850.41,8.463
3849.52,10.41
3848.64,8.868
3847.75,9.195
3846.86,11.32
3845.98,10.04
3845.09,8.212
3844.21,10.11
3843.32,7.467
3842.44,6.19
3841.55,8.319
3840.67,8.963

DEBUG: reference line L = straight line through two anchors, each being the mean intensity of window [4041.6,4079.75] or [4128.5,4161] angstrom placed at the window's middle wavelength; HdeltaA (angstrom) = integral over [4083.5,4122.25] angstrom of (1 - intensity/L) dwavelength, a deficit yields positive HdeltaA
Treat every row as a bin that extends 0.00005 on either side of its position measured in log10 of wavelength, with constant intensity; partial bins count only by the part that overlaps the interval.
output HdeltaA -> 6.07 angstrom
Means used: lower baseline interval 11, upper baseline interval 11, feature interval 9.29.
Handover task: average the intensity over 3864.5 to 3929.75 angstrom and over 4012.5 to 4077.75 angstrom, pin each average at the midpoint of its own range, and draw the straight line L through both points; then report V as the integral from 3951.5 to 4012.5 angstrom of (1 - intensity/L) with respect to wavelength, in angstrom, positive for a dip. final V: 4.6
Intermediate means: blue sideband 9.23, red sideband 11.1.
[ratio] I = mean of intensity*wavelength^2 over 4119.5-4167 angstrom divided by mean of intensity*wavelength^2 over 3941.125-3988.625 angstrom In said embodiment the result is 1.37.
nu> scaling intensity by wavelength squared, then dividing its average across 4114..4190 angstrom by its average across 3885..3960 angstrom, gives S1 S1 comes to 1.3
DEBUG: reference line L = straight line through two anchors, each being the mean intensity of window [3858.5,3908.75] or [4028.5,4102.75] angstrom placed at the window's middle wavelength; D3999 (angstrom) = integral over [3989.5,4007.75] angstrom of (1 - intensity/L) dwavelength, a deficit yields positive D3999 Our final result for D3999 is -2.5 angstrom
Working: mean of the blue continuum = 9.01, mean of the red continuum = 10.6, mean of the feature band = 11.4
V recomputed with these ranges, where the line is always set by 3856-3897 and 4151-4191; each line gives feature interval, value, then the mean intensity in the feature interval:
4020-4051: -3.1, 10.9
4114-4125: 0.2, 10.3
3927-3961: 0.5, 9.06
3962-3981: 3.9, 7.47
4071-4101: 1.3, 9.81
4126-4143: -0.8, 11.1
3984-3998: -2.0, 10.9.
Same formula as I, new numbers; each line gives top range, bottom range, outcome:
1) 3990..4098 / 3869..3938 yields 1.31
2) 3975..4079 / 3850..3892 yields 1.33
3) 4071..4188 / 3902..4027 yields 1.17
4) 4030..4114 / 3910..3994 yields 1.22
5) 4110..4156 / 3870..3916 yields 1.37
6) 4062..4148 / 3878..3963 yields 1.25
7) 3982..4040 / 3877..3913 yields 1.31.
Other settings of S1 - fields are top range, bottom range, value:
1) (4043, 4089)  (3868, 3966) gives 1.30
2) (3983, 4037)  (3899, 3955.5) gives 1.22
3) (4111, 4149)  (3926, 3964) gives 1.30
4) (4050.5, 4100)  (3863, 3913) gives 1.25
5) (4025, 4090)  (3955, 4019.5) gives 1.16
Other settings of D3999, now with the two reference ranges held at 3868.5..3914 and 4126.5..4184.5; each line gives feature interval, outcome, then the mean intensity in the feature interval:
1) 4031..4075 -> -4.37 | 11.2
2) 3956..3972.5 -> 3.15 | 7.69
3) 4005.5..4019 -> -2.21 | 11.5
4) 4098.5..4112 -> 2.08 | 8.92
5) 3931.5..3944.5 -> 1.58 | 8.2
